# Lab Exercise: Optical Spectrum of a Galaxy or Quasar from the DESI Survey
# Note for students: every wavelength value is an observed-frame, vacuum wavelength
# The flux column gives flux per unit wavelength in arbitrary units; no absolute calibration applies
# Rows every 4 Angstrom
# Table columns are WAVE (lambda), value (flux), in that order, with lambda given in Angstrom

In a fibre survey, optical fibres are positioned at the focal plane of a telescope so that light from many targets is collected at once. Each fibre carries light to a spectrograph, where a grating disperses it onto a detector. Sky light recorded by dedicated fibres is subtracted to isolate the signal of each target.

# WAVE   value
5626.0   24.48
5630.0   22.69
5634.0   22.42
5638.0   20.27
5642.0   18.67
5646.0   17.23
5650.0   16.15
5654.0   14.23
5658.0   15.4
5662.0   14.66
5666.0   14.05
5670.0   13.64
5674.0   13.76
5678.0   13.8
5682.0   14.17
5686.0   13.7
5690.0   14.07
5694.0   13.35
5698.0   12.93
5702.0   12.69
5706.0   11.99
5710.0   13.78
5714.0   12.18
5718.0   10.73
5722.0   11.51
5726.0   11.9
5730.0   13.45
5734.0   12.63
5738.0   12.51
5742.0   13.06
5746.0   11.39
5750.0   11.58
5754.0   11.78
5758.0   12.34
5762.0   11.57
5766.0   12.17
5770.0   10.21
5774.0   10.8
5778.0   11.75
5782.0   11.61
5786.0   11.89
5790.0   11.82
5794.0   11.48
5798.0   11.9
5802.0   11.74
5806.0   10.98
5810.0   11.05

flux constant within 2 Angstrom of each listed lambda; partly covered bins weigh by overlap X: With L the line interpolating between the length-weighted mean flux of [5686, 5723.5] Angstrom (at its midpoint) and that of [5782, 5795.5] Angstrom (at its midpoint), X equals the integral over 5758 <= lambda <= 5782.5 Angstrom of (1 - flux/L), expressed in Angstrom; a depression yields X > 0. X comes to 1.1 Angstrom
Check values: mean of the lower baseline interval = 12.7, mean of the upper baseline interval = 11.7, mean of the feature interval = 11.4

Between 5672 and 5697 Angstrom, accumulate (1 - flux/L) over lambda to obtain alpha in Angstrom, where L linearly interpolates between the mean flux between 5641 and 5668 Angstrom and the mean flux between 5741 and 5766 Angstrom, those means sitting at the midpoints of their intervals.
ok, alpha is 1.30 Angstrom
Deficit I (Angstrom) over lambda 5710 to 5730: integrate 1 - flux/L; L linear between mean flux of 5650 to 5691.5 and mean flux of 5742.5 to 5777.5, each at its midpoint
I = 1.21 Angstrom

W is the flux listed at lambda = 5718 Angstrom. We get 10.73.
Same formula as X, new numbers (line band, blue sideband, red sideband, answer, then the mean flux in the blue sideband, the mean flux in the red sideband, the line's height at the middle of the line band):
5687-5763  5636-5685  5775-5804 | 6.5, 15.5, 11.7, 13.6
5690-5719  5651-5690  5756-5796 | 1.5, 14.2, 11.6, 13.4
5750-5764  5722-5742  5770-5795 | 0.2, 12.6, 11.5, 12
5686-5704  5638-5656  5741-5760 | 1.7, 17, 12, 14.7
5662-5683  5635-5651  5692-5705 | 2.1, 18.5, 12.9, 15.5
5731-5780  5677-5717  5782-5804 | 1.9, 13.2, 11.8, 12.3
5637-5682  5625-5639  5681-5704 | 7.2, 22.5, 13.5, 18.4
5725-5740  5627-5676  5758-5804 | 1.1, 17.1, 11.6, 13.6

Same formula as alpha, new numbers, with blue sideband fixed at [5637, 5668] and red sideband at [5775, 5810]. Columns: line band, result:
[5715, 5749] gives 3.6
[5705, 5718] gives 1.7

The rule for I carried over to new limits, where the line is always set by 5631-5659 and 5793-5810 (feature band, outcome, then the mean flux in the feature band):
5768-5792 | 2.0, 11.3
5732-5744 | 1.2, 12.7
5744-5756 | 1.8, 11.6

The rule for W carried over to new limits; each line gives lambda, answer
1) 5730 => 13.45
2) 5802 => 11.74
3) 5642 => 18.67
